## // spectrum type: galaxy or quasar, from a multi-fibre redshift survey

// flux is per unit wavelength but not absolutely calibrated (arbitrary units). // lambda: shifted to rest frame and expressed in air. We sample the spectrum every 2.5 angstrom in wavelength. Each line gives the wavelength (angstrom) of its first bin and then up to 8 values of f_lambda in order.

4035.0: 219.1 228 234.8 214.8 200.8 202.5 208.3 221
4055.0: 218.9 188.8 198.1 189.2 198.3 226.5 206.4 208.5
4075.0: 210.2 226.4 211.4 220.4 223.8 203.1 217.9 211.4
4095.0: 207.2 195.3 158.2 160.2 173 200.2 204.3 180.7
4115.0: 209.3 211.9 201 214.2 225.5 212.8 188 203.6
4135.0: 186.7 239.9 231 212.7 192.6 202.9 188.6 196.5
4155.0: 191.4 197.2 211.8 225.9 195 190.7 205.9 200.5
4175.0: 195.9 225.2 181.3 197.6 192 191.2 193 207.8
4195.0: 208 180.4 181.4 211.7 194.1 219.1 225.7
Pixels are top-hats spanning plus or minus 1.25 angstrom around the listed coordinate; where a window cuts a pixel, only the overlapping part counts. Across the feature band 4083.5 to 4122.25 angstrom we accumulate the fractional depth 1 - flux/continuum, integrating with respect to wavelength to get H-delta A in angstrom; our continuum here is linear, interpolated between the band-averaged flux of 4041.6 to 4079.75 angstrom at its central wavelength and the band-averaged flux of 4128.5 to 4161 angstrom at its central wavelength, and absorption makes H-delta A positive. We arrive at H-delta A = 1.48 angstrom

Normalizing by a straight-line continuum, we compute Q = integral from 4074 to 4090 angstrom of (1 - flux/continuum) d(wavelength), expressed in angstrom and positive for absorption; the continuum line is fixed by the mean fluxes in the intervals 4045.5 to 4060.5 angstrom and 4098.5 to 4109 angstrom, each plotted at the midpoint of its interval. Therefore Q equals -2.4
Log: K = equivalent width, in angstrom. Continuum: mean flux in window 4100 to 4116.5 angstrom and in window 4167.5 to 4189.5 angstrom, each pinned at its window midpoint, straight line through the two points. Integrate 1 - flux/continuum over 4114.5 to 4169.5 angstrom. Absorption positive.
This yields -4.0 angstrom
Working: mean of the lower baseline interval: 186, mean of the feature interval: 206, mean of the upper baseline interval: 198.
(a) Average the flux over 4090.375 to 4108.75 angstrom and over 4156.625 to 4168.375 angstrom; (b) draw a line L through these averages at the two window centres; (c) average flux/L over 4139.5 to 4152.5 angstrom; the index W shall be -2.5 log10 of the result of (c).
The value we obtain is -0.02 mag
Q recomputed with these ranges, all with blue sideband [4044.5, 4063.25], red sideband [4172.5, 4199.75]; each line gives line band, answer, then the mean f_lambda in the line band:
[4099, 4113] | 1.49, 180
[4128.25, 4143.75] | -0.85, 210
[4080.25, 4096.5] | -0.92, 214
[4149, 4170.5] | -0.22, 200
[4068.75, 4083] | -0.76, 214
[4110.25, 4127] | -0.56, 207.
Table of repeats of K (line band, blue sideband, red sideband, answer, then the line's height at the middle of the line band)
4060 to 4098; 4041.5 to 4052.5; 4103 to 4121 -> -1.58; 202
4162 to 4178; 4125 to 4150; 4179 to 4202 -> -0.39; 199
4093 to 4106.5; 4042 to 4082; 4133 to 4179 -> 1.69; 207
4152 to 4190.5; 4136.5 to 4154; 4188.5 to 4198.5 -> 0.57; 203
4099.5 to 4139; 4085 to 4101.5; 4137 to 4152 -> 1.11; 205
